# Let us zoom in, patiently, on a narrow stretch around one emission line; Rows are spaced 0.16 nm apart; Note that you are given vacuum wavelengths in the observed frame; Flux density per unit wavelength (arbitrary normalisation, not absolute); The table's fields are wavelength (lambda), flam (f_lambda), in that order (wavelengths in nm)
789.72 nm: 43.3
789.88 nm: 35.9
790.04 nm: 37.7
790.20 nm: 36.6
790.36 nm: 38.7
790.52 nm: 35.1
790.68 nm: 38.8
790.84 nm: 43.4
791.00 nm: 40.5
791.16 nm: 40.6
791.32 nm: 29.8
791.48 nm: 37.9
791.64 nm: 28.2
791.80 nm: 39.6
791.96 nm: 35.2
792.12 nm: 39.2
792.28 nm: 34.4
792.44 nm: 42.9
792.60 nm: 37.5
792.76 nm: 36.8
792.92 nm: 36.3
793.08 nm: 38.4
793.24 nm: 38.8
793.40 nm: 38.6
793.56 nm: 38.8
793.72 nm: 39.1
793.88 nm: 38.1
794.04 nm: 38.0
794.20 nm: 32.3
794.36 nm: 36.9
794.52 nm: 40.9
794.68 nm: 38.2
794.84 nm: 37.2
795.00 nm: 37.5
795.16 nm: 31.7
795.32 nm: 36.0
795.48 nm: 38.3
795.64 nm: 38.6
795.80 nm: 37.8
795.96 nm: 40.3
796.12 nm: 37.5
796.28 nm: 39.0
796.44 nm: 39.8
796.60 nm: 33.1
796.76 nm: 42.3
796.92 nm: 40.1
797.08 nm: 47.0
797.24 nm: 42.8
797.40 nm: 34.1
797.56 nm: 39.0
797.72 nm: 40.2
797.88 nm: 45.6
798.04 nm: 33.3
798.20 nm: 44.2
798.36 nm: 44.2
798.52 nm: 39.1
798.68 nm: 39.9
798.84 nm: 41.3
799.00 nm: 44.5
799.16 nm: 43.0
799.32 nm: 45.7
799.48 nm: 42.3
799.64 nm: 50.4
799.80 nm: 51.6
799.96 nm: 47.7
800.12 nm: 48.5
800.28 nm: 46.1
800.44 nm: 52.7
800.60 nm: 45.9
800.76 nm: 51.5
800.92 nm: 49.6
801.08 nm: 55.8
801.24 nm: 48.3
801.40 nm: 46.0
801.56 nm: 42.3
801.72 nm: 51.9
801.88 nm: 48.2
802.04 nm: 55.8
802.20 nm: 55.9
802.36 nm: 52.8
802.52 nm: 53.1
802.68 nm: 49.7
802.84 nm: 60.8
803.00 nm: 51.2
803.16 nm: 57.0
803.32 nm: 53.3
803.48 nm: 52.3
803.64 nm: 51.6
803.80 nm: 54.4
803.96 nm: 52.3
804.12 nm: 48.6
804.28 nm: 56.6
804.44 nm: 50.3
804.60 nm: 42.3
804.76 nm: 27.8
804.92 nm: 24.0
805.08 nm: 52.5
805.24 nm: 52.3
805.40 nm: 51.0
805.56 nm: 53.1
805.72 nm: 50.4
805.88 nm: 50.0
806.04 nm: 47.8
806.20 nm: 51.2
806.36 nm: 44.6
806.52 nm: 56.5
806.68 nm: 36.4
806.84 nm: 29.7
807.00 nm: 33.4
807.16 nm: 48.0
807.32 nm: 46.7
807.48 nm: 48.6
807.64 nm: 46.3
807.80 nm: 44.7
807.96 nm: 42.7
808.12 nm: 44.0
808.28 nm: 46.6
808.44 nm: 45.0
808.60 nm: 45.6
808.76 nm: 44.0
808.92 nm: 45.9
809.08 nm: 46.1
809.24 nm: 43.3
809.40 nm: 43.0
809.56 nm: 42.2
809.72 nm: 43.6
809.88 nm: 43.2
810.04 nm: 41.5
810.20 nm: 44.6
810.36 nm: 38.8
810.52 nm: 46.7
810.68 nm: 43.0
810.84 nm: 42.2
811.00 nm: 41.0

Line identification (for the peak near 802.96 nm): Mg II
